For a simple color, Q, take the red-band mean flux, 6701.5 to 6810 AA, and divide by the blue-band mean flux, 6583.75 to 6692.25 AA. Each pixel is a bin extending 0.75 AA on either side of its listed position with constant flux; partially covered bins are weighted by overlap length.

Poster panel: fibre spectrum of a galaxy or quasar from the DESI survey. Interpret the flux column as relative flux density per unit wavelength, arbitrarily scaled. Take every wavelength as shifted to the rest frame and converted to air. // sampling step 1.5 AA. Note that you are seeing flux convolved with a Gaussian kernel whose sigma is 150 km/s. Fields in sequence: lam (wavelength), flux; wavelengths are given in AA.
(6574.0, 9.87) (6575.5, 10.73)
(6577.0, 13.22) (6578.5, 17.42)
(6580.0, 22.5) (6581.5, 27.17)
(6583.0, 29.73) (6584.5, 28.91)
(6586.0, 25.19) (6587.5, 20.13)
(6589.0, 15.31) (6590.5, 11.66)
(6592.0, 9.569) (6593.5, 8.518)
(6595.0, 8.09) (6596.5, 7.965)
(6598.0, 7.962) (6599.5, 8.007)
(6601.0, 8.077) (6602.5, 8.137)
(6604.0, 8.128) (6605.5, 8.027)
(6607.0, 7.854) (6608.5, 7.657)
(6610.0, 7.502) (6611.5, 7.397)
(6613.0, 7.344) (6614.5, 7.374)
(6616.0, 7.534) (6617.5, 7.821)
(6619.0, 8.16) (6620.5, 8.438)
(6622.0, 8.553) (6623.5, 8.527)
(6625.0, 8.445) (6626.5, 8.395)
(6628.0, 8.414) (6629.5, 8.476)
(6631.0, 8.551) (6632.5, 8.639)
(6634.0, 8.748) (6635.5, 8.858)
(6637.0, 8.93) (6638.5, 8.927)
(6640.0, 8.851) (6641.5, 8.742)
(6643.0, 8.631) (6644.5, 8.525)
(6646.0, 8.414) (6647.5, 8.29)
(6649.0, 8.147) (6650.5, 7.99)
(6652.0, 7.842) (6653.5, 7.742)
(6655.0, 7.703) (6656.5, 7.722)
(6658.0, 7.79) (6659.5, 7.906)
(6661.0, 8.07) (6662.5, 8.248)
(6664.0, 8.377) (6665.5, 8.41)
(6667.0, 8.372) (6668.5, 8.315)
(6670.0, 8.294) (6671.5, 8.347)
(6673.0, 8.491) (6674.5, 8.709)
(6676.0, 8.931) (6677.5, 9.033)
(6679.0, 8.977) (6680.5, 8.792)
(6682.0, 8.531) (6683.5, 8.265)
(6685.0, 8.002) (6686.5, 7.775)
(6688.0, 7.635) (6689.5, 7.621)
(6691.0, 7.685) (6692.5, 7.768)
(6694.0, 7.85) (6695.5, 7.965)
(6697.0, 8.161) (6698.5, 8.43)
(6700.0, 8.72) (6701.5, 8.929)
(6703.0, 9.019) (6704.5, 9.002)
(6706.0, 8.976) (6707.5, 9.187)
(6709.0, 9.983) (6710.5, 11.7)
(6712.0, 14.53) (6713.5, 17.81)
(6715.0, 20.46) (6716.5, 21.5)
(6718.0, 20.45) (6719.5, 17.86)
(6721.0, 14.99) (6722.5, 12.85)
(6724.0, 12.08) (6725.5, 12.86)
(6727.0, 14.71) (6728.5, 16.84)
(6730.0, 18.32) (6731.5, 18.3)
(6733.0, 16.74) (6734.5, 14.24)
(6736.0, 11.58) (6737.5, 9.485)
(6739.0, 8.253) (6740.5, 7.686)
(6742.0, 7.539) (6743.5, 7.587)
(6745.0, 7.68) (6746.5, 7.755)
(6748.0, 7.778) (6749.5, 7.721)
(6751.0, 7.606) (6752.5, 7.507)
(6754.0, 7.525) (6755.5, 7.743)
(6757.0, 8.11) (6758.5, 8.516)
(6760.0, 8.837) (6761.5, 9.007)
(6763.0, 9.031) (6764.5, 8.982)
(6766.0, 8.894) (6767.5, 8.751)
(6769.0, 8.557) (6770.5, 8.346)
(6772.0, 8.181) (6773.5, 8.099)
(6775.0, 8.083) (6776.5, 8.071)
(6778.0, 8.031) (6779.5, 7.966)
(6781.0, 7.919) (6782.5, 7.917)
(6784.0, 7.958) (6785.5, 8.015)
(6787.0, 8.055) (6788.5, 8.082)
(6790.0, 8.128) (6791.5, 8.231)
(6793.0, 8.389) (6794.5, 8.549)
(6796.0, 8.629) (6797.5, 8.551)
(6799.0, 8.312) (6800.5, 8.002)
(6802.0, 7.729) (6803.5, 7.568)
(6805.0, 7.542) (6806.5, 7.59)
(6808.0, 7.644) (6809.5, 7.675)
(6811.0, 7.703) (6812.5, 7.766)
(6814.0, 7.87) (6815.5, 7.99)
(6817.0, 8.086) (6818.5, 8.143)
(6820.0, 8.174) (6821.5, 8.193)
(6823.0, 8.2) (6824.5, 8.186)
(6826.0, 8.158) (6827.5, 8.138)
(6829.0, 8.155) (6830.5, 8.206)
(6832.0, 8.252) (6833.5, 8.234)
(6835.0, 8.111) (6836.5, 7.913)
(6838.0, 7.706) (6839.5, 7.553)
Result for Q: 1.12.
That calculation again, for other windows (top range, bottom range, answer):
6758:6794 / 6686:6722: 0.73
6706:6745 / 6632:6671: 1.64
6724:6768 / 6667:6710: 1.20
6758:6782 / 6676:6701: 1.03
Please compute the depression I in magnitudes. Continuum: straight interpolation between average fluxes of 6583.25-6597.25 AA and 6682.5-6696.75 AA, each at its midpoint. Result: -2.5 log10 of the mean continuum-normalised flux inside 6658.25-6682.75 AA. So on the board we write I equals 0.10 mag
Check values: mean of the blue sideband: 15.6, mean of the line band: 8.47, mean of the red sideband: 7.86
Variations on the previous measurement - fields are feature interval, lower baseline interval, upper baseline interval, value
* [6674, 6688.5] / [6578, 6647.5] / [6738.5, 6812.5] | 0.15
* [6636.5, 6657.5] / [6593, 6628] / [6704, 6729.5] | 0.23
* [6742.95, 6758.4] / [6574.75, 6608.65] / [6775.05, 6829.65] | 0.22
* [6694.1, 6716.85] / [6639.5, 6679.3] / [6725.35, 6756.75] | -0.17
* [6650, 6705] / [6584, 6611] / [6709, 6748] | 0.47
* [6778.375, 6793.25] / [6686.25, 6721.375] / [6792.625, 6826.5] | 0.09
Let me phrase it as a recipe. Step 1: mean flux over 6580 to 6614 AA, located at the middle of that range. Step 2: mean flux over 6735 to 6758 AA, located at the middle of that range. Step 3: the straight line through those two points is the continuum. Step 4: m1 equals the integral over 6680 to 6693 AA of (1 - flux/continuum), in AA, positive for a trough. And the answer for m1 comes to 2.7 AA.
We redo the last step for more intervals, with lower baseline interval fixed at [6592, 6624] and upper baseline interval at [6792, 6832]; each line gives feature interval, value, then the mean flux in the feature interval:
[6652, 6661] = 0.2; 7.8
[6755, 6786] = -1.2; 8.34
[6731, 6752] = -4.8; 9.87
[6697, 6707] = -1.0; 8.8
